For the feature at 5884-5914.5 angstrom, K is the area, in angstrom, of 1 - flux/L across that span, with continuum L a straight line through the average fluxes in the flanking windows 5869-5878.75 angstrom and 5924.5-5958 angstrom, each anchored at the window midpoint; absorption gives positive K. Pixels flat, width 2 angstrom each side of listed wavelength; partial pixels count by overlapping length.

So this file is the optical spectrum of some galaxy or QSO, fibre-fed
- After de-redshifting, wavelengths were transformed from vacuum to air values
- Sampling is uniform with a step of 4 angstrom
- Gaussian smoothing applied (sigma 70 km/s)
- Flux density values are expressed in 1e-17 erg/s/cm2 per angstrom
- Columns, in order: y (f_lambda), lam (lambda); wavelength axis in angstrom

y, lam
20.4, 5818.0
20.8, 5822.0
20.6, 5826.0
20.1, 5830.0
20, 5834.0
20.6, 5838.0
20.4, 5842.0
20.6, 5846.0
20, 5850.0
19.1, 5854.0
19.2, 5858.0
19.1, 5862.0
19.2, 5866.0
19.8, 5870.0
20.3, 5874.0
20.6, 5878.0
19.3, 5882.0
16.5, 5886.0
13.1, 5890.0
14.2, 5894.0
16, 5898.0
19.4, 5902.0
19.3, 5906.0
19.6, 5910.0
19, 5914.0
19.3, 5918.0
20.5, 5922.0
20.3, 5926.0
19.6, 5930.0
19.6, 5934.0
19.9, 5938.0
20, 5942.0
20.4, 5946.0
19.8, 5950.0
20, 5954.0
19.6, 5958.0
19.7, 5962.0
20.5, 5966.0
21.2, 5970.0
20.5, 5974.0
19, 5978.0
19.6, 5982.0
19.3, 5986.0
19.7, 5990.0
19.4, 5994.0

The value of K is 4.6 angstrom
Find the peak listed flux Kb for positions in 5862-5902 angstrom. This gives 20.6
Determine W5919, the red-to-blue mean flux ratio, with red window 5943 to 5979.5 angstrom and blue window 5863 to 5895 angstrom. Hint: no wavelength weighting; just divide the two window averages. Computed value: 1.1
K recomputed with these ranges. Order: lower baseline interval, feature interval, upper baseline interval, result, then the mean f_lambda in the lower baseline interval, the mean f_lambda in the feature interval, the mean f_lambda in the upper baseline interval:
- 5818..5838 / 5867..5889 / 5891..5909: -1.1 angstrom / 20.4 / 19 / 17.1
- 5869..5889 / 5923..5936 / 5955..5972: -0.1 angstrom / 19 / 19.9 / 20.2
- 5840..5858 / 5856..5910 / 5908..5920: 3.9 angstrom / 19.9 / 18.2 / 19.3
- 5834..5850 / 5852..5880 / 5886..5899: -3.2 angstrom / 20.4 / 19.6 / 14.6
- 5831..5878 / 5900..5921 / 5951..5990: 0.6 angstrom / 19.9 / 19.4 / 19.9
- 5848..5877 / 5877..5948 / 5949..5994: 3.7 angstrom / 19.6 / 18.7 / 19.9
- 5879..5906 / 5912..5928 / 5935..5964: -1.3 angstrom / 16.8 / 19.8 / 19.9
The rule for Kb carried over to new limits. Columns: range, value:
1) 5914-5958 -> 20.5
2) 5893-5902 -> 19.4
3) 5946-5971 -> 21.2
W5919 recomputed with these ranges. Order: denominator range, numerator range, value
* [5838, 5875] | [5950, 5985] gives 1.01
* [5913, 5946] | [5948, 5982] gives 1.01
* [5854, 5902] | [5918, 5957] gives 1.11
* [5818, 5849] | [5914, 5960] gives 0.97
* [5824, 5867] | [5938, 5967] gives 1.00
